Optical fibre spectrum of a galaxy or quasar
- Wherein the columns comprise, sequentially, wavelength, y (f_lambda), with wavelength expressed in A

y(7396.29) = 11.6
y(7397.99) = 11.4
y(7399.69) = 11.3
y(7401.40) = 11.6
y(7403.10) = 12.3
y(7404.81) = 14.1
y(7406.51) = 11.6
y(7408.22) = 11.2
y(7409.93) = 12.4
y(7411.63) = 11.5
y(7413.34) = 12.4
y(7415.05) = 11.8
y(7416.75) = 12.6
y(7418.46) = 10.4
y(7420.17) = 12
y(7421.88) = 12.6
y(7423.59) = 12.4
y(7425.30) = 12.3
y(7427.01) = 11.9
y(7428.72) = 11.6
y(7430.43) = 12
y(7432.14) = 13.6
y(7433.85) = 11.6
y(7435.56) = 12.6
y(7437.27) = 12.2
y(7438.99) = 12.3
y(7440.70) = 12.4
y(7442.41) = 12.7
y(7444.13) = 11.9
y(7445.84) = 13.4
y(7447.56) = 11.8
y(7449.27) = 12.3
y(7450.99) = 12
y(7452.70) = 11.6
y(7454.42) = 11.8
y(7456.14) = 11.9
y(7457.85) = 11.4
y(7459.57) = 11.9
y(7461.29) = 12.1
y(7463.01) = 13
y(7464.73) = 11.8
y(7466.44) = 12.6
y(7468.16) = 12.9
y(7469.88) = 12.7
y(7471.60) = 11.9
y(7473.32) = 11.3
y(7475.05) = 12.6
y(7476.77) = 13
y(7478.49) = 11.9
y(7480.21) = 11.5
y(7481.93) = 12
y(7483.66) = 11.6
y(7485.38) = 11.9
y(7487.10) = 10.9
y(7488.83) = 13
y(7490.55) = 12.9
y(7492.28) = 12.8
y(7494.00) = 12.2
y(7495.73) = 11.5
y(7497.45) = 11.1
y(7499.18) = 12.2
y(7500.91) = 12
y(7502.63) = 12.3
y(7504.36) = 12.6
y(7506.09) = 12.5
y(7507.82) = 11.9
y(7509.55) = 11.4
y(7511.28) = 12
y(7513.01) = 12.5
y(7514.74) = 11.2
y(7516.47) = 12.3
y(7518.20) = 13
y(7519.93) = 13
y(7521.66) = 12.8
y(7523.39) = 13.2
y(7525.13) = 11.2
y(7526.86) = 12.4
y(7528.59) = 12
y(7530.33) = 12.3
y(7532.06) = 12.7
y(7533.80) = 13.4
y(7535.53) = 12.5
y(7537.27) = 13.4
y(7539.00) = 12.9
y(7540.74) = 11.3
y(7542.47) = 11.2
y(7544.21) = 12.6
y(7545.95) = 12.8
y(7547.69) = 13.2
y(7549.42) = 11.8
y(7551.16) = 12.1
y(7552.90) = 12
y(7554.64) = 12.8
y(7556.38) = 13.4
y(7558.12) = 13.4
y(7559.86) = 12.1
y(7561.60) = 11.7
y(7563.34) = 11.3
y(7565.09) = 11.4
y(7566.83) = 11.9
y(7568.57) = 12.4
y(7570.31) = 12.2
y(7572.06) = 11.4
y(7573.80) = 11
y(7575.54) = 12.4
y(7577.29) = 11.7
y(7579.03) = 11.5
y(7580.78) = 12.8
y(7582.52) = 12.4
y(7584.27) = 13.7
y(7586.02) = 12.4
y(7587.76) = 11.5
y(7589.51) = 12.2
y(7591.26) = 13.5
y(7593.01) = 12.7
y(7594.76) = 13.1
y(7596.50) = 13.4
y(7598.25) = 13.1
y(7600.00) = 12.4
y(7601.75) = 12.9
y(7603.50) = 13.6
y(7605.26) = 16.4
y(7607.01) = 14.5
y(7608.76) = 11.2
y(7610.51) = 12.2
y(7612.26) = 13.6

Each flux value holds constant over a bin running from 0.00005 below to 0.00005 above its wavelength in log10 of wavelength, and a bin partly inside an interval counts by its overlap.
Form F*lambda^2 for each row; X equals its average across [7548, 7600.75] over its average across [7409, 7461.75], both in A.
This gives 1.1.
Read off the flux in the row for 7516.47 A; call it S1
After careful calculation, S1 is 12.3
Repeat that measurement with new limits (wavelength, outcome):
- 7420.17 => 12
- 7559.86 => 12.1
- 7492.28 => 12.8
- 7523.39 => 13.2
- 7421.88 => 12.6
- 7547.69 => 13.2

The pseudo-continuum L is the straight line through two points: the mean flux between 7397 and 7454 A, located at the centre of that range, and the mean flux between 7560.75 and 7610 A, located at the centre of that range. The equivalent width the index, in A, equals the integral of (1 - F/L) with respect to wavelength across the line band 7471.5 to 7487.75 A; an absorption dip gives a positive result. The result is 0.5 A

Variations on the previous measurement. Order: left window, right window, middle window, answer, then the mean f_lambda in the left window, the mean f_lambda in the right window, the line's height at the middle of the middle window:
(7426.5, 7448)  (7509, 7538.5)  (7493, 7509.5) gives 0.5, 12.3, 12.4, 12.4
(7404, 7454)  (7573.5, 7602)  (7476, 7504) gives 0.6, 12.2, 12.5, 12.3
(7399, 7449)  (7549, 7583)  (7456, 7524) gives -0.3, 12.2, 12.1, 12.1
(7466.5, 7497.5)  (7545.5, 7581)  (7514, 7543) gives -0.7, 12.1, 12.1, 12.1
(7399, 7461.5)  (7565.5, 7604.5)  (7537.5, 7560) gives -0.2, 12.1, 12.5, 12.4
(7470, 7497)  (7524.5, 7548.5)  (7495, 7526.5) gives 0.3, 12.1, 12.4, 12.3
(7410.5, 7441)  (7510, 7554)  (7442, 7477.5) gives 0.0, 12.1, 12.4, 12.2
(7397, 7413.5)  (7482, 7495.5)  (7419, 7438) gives -0.3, 12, 12.1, 12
